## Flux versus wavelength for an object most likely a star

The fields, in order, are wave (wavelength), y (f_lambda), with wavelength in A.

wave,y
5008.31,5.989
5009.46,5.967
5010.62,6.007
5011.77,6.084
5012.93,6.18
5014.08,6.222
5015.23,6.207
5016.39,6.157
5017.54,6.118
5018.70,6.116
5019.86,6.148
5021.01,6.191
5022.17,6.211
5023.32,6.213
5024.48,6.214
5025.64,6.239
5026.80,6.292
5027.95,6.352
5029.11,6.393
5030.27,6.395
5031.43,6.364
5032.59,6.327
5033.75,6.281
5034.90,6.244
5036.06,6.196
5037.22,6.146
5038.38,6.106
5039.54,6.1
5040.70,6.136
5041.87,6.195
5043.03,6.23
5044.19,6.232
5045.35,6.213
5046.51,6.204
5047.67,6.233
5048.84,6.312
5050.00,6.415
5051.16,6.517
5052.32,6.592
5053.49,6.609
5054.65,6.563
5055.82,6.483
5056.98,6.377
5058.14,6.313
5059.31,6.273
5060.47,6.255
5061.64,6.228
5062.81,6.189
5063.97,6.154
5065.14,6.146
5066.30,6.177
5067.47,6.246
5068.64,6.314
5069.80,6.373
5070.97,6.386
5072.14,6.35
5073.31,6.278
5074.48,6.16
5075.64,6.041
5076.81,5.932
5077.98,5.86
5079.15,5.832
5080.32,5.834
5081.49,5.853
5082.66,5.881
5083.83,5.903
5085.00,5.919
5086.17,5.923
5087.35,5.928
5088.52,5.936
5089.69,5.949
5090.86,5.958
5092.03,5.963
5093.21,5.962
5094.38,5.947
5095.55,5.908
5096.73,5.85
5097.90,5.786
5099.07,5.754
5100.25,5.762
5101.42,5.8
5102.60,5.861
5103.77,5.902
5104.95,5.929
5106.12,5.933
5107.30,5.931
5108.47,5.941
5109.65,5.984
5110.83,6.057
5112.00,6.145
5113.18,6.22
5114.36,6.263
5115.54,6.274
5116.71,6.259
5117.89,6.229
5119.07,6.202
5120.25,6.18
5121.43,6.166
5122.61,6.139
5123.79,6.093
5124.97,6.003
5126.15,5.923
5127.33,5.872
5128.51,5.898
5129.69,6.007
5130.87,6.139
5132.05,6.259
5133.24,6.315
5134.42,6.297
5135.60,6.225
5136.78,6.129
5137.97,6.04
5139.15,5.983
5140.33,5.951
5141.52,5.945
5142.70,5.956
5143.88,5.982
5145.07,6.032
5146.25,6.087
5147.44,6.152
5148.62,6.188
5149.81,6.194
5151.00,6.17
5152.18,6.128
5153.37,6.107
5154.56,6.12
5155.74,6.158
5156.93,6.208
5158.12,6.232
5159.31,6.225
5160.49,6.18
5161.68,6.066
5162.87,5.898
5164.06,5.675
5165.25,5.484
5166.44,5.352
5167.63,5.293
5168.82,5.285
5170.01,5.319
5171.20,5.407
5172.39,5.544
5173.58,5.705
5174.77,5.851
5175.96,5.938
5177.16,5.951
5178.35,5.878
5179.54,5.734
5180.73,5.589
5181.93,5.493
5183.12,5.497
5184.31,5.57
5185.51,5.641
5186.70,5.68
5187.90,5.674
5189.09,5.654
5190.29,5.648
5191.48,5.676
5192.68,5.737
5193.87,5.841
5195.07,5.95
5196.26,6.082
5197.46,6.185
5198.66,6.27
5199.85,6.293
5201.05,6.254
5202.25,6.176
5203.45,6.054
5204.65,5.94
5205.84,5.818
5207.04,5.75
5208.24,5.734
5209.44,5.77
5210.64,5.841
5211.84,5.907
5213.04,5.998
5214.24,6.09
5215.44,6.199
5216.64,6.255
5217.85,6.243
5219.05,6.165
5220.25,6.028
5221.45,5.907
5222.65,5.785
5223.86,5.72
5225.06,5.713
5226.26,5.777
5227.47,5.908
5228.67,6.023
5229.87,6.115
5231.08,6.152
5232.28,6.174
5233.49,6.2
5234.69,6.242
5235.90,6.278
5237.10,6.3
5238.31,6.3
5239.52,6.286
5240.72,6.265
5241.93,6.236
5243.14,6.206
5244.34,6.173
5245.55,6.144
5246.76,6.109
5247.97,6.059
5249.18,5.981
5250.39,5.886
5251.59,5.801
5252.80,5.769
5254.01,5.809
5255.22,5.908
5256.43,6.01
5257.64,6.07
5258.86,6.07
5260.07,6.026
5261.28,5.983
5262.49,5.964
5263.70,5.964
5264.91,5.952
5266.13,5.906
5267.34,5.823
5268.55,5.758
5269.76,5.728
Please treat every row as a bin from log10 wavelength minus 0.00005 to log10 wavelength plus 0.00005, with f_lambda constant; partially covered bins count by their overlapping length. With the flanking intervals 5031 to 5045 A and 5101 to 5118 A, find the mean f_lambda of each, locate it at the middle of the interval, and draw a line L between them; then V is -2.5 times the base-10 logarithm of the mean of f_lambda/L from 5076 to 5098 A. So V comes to 0.04 mag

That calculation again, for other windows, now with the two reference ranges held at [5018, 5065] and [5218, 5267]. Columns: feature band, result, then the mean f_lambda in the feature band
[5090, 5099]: 0.055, 5.91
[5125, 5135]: 0.016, 6.08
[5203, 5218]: 0.021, 5.96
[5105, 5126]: 0.014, 6.11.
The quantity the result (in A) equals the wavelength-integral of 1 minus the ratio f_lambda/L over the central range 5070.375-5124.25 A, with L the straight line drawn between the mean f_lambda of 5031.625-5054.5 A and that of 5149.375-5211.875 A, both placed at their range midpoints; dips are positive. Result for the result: 0.9 A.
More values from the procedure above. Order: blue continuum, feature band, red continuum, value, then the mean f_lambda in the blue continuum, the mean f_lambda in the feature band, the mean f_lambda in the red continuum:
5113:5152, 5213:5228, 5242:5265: 0.1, 6.11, 5.98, 6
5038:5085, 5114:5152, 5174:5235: -0.3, 6.21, 6.11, 5.92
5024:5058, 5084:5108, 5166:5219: 0.9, 6.31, 5.9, 5.82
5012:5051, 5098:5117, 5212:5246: 0.6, 6.23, 5.99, 6.1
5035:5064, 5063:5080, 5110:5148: 0.2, 6.29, 6.16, 6.11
